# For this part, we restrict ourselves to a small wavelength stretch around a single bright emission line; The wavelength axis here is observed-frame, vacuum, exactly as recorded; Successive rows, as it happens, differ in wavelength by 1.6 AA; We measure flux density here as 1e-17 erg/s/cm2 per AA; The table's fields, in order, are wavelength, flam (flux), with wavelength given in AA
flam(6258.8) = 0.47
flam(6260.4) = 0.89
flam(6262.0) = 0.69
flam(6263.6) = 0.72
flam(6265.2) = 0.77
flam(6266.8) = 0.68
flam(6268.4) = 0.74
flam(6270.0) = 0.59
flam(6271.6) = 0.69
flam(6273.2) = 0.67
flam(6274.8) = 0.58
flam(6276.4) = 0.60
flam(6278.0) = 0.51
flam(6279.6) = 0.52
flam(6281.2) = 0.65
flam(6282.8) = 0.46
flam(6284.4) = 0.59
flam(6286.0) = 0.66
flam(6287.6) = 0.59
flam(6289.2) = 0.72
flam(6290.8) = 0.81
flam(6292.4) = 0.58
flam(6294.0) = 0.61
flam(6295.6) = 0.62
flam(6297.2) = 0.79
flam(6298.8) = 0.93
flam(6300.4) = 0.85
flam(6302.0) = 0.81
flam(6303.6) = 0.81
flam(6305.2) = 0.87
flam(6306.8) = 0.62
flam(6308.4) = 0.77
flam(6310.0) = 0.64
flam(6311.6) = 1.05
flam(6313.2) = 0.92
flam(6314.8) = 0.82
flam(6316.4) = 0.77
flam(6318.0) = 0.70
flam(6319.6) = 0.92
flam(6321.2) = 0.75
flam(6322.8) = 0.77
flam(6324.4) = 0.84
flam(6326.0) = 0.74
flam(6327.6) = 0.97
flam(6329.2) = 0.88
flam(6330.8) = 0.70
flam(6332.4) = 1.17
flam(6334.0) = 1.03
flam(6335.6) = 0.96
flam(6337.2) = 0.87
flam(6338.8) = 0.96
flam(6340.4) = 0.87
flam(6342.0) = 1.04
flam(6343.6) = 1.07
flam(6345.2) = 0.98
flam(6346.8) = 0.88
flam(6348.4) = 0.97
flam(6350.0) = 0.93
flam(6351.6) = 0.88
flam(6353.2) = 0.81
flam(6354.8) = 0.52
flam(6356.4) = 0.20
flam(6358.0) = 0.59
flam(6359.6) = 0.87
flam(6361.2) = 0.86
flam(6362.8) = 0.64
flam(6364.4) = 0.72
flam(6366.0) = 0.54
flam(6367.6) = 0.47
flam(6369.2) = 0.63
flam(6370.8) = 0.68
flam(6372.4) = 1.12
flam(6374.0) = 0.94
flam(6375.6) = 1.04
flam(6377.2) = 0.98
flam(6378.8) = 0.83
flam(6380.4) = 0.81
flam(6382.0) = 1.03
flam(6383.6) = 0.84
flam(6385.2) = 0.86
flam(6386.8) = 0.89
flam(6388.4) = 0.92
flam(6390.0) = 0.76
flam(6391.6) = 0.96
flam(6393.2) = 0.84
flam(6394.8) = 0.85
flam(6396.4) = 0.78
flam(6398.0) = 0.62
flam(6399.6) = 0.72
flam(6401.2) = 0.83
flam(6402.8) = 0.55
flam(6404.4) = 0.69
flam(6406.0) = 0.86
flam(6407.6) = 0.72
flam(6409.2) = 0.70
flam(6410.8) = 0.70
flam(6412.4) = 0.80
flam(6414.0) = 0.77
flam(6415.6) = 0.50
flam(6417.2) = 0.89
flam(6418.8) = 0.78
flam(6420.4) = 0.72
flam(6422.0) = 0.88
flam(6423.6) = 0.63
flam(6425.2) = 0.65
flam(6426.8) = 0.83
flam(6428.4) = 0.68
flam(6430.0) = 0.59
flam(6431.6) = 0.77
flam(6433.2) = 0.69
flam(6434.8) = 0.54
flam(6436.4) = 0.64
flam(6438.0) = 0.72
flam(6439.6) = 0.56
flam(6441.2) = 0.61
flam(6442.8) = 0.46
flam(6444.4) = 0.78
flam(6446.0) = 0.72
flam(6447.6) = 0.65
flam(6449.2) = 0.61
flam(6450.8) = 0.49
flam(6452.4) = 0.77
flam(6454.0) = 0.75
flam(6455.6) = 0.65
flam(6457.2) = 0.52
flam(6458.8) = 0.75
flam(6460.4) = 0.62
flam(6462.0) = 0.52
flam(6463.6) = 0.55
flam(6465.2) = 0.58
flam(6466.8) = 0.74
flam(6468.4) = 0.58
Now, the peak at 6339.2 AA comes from C IV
